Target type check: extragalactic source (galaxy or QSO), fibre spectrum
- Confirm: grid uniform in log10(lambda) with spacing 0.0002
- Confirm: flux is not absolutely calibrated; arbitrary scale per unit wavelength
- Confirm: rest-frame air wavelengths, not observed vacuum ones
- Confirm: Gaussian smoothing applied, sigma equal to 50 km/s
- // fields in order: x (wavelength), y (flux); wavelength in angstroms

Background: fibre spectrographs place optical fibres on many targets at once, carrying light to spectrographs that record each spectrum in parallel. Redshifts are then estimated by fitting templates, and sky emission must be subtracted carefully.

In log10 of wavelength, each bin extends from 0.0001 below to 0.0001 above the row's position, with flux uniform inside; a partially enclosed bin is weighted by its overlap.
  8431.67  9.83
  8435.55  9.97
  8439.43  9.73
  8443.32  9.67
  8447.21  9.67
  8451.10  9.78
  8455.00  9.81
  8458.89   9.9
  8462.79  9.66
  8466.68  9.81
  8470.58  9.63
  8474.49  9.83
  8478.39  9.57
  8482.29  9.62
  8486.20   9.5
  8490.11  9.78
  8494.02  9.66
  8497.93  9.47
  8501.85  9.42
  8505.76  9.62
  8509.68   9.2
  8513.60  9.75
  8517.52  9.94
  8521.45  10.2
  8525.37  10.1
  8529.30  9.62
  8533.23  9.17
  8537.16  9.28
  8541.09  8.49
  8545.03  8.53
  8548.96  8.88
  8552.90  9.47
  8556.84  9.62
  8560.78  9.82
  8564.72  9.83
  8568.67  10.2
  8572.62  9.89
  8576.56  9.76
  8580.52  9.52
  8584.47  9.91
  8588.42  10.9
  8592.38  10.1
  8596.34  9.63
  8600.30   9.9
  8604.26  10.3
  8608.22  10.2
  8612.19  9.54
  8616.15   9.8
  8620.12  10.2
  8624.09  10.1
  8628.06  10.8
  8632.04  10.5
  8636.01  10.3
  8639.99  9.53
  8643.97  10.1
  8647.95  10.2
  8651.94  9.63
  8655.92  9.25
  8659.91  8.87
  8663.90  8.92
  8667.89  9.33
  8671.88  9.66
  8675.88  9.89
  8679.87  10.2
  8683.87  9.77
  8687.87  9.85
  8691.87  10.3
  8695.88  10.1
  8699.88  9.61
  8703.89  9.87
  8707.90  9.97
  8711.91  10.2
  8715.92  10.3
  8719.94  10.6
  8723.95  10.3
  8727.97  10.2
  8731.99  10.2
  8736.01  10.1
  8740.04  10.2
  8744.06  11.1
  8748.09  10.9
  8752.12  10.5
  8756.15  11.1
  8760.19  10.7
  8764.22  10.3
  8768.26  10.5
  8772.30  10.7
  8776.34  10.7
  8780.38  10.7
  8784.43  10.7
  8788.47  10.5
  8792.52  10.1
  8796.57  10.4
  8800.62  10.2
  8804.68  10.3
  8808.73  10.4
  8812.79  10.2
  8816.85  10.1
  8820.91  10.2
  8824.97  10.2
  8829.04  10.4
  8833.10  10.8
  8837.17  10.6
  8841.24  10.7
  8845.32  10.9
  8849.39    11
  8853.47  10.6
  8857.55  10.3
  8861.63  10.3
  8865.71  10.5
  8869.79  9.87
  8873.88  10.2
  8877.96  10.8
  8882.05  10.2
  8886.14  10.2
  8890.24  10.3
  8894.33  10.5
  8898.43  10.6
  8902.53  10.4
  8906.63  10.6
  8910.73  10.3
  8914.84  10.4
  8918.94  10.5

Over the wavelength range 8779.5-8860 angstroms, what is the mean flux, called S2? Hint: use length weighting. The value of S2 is 10.5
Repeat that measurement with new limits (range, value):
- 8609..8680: 9.82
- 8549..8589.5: 9.82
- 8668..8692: 9.87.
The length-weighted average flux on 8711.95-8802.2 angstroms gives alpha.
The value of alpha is 10.5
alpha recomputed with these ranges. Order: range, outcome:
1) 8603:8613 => 10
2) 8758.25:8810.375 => 10.5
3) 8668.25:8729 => 10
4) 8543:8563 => 9.27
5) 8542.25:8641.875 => 9.88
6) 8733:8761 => 10.6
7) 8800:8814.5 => 10.3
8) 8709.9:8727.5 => 10.3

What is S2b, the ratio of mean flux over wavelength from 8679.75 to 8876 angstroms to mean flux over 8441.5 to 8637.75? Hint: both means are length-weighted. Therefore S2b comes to 1.1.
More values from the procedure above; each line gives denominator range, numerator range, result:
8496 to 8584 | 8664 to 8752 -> 1.06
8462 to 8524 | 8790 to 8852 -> 1.08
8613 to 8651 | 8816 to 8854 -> 1.04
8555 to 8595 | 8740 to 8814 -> 1.06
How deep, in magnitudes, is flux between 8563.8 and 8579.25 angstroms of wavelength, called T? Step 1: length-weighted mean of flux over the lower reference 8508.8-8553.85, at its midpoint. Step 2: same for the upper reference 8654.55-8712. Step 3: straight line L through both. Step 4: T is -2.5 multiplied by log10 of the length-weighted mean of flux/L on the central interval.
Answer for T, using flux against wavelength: -0.05 mag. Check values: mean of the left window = 9.39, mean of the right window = 9.71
